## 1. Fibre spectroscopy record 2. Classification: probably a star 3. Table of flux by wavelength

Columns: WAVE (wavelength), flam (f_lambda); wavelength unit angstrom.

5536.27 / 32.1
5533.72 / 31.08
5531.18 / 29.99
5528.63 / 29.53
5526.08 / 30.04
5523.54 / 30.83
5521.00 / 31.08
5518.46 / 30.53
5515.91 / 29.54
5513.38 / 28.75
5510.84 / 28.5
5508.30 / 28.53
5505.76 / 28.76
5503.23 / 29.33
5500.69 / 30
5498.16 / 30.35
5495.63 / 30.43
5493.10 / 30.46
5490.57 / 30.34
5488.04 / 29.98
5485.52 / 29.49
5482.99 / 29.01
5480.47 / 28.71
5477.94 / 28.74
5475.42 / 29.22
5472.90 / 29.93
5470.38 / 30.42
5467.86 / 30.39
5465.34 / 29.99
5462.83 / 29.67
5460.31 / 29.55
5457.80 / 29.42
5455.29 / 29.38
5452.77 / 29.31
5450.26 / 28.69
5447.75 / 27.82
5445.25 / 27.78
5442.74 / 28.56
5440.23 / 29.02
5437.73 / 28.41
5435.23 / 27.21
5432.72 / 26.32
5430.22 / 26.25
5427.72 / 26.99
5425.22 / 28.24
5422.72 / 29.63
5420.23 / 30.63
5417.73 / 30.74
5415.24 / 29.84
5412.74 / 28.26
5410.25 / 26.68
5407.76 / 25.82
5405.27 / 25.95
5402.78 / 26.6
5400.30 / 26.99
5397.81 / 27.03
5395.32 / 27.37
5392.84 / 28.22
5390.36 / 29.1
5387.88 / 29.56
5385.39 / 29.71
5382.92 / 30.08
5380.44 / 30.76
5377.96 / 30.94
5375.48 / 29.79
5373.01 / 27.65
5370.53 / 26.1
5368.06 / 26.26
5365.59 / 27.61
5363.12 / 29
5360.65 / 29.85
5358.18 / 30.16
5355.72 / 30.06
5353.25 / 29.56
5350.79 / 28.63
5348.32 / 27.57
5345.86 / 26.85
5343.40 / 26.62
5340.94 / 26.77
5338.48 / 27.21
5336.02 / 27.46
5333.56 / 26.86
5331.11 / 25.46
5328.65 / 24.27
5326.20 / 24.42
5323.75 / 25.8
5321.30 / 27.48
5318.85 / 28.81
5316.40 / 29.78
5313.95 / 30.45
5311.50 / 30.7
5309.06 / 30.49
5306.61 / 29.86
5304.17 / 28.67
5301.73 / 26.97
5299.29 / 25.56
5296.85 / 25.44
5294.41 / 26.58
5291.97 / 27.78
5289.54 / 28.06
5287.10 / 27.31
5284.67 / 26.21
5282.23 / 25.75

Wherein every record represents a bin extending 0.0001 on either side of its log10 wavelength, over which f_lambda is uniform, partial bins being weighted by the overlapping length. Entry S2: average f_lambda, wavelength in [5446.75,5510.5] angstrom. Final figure 29.5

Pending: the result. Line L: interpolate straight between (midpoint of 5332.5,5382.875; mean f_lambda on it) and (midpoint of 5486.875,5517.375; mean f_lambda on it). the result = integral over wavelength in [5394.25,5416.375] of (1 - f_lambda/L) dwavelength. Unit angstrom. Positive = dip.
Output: 1.2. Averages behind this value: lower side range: 28.3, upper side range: 29.6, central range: 27.1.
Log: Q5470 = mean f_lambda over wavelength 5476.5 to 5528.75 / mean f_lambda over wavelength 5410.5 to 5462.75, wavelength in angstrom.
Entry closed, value 1.04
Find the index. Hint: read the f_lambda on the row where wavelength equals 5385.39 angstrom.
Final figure 29.71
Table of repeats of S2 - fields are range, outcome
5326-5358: 27.2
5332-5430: 28.3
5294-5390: 28.1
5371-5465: 28.5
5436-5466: 28.9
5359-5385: 28.9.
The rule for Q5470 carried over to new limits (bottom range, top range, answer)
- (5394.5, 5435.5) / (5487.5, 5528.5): 1.08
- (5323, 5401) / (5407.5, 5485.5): 1.03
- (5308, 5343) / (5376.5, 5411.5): 1.02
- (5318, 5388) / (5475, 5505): 1.06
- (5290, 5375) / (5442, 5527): 1.06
